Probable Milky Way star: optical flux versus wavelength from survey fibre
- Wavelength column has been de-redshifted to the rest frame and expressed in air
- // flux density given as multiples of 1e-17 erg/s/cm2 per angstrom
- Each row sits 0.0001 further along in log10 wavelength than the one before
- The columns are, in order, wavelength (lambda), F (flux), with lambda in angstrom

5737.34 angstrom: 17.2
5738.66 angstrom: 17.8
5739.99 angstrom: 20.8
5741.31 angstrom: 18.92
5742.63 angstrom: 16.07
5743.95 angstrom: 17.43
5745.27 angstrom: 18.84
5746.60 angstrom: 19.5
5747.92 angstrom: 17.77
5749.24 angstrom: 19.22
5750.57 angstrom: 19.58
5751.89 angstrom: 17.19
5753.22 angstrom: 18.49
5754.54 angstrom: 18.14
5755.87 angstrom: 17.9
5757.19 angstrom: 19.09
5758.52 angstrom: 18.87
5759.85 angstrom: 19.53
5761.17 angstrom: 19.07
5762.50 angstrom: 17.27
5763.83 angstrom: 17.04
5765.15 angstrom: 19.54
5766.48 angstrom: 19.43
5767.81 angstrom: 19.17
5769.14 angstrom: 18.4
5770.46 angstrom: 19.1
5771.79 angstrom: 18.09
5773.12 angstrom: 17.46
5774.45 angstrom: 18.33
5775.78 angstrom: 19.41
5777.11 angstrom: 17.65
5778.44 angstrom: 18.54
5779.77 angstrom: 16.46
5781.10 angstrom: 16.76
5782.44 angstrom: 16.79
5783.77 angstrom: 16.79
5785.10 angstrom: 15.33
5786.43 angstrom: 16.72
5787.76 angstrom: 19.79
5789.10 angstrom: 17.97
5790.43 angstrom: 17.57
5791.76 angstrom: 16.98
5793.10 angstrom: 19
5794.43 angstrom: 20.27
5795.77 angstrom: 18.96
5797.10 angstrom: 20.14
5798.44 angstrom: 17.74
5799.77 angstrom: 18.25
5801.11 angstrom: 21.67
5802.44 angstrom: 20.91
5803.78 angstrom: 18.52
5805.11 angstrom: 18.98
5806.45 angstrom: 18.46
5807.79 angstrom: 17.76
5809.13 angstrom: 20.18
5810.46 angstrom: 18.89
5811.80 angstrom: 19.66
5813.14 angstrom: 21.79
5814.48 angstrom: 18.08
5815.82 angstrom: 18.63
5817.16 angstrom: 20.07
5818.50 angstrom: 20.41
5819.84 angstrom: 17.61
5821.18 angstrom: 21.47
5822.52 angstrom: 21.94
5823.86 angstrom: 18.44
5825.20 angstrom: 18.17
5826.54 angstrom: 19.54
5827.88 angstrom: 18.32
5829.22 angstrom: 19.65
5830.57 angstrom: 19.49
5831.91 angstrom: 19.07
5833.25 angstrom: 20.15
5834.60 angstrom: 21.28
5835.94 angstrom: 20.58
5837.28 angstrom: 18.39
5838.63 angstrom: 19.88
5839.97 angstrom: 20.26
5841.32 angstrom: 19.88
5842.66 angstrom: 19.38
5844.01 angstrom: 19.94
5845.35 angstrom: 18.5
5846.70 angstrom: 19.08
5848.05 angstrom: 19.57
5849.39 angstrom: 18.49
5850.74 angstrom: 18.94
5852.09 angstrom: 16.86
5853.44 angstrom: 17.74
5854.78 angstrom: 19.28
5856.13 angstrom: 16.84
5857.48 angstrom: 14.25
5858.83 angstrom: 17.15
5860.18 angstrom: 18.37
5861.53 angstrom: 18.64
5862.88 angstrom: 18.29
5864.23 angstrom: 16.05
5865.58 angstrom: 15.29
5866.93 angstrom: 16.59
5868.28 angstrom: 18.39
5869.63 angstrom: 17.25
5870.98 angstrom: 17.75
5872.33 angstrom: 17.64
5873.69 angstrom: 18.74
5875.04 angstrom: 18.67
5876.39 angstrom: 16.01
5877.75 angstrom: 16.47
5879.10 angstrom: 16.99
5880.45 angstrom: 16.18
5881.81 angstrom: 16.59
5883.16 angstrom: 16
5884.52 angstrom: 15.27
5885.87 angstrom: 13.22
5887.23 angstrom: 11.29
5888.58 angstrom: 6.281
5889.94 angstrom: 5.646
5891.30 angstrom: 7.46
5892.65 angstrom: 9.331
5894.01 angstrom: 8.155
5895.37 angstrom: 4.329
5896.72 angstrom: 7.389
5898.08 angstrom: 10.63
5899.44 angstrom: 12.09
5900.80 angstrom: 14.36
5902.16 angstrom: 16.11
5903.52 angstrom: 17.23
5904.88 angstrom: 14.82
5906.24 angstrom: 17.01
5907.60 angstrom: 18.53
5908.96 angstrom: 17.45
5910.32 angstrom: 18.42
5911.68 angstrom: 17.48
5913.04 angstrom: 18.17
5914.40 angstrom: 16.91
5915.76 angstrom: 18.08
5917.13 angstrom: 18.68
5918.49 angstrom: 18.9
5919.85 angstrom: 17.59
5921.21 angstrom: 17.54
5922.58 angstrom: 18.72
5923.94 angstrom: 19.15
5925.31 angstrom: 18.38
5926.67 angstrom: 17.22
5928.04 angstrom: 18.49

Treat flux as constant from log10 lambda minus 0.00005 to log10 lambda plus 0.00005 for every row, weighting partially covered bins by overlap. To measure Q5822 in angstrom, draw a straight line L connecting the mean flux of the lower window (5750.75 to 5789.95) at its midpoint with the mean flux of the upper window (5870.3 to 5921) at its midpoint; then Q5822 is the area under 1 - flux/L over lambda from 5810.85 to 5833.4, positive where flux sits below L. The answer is -3.9 angstrom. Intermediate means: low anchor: 18.1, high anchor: 14.7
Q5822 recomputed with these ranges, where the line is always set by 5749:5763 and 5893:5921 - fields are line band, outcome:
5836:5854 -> -2.8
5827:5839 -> -2.0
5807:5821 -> -1.7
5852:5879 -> -2.1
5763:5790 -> 0.2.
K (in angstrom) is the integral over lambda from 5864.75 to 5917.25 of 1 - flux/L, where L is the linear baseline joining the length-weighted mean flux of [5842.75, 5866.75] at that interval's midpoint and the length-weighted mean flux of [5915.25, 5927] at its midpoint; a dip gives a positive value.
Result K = 10.0 angstrom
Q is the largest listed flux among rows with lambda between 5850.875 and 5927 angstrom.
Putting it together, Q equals 19.28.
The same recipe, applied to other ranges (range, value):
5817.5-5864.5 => 21.94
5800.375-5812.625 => 21.67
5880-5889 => 16.59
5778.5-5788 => 19.79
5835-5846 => 20.58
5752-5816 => 21.79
